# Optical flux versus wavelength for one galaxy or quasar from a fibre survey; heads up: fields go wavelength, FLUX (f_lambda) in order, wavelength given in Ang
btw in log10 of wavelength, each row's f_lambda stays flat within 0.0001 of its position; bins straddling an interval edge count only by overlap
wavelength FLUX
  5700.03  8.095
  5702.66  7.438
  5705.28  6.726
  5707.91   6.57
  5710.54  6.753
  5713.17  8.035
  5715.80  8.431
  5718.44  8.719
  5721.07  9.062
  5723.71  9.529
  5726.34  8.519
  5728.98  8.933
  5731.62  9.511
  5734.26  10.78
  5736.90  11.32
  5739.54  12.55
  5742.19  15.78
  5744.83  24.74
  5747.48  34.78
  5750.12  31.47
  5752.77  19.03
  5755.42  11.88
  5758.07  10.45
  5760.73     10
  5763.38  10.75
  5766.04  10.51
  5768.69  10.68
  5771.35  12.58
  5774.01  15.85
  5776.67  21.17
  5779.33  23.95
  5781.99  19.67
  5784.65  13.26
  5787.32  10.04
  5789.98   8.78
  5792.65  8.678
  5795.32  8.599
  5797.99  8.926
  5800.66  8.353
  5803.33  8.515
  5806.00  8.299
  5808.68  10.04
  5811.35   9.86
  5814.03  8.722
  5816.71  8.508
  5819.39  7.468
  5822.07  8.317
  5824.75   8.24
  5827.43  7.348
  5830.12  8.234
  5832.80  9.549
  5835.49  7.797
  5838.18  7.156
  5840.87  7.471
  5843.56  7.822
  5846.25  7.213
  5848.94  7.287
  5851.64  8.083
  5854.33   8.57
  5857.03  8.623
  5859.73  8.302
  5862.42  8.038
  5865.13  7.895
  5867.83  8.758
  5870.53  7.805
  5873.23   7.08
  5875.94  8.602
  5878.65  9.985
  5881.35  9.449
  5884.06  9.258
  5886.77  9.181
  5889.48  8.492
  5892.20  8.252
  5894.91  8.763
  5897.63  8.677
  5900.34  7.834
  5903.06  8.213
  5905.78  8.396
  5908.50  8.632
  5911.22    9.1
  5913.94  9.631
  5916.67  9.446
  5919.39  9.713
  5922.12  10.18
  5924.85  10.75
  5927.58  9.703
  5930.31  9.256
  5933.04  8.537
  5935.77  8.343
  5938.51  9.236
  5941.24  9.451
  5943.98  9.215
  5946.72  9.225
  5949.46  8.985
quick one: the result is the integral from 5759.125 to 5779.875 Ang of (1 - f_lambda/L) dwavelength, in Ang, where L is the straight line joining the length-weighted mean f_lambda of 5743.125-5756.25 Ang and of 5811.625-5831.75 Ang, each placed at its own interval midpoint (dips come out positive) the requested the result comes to 5.9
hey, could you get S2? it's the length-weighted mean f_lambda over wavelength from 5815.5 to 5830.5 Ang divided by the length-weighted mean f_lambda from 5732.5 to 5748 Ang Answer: 0.5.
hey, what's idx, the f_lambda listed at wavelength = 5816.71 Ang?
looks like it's 8.508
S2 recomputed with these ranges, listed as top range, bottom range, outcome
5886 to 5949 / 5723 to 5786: 0.59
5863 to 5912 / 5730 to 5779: 0.54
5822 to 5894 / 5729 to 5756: 0.46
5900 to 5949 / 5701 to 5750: 0.76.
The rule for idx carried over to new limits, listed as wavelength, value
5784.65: 13.26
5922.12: 10.18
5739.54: 12.55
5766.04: 10.51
